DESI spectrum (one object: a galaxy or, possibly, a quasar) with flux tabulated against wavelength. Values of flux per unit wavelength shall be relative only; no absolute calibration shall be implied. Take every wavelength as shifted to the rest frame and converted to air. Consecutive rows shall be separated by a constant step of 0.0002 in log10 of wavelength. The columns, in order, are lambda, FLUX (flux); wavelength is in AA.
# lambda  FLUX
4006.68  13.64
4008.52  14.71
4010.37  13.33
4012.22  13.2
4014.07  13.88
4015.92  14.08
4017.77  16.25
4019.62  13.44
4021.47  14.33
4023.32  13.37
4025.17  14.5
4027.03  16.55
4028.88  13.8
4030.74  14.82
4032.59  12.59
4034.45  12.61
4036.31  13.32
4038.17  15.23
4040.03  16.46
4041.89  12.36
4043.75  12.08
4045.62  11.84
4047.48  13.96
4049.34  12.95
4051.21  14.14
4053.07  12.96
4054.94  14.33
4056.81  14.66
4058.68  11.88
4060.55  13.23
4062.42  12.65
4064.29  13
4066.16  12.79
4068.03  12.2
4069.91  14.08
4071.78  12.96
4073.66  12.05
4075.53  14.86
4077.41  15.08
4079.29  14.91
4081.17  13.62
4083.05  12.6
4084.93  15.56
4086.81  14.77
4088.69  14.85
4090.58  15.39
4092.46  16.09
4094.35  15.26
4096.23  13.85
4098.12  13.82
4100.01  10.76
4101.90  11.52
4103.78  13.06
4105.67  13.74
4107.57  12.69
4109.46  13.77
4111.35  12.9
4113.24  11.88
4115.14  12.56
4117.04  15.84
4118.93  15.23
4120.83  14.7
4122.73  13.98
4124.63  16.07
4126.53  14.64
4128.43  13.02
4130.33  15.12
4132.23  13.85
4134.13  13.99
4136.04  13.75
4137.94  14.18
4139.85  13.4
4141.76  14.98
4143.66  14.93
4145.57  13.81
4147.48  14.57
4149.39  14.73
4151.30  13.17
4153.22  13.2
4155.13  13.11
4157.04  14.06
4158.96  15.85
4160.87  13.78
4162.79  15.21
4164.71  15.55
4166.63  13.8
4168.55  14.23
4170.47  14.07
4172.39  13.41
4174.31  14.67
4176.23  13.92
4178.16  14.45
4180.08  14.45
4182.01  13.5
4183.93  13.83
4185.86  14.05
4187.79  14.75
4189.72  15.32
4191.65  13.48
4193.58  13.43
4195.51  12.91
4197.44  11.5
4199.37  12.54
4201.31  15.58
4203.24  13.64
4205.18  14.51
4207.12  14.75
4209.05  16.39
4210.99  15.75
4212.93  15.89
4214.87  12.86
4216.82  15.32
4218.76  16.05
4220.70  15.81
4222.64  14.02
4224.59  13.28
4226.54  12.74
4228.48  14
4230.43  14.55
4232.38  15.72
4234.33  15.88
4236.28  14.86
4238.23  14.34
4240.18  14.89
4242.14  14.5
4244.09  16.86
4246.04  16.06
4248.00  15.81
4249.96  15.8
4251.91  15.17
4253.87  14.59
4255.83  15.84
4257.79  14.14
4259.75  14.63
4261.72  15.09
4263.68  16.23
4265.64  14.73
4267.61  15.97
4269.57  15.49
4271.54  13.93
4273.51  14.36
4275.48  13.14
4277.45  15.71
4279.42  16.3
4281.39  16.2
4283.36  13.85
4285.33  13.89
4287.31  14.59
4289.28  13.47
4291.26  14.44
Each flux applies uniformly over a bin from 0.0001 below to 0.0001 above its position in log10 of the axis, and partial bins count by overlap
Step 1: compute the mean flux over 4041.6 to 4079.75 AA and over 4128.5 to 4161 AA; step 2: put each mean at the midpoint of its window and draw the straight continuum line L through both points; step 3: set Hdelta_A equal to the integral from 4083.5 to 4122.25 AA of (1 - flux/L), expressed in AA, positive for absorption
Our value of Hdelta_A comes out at -0.5 AA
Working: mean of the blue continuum 13.3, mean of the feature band 13.9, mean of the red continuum 14.1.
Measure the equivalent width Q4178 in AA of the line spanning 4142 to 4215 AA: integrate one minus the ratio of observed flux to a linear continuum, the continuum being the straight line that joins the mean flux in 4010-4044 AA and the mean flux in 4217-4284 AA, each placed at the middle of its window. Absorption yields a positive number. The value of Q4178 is 2.4 AA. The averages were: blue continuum 14.1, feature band 14.2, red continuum 15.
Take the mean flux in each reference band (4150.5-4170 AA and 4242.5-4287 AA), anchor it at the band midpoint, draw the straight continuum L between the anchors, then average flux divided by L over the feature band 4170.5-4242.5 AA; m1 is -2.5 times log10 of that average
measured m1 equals 0.019 mag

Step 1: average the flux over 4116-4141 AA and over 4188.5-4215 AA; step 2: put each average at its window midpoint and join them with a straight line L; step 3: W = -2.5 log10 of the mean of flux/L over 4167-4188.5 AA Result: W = 0.015 mag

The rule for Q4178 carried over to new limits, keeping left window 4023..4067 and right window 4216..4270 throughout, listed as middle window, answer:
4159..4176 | 0.1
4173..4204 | 1.7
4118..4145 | -0.3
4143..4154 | 0.2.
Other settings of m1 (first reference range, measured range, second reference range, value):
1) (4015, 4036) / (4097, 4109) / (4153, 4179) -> 0.13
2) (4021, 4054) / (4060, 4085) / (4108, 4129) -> 0.03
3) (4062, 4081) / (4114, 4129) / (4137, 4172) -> -0.04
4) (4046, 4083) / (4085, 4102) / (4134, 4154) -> -0.04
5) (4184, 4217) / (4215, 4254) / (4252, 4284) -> -0.02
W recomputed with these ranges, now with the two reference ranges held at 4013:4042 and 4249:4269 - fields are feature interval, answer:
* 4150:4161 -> 0.07 mag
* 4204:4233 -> 0.02 mag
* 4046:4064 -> 0.08 mag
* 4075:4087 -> 0.00 mag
